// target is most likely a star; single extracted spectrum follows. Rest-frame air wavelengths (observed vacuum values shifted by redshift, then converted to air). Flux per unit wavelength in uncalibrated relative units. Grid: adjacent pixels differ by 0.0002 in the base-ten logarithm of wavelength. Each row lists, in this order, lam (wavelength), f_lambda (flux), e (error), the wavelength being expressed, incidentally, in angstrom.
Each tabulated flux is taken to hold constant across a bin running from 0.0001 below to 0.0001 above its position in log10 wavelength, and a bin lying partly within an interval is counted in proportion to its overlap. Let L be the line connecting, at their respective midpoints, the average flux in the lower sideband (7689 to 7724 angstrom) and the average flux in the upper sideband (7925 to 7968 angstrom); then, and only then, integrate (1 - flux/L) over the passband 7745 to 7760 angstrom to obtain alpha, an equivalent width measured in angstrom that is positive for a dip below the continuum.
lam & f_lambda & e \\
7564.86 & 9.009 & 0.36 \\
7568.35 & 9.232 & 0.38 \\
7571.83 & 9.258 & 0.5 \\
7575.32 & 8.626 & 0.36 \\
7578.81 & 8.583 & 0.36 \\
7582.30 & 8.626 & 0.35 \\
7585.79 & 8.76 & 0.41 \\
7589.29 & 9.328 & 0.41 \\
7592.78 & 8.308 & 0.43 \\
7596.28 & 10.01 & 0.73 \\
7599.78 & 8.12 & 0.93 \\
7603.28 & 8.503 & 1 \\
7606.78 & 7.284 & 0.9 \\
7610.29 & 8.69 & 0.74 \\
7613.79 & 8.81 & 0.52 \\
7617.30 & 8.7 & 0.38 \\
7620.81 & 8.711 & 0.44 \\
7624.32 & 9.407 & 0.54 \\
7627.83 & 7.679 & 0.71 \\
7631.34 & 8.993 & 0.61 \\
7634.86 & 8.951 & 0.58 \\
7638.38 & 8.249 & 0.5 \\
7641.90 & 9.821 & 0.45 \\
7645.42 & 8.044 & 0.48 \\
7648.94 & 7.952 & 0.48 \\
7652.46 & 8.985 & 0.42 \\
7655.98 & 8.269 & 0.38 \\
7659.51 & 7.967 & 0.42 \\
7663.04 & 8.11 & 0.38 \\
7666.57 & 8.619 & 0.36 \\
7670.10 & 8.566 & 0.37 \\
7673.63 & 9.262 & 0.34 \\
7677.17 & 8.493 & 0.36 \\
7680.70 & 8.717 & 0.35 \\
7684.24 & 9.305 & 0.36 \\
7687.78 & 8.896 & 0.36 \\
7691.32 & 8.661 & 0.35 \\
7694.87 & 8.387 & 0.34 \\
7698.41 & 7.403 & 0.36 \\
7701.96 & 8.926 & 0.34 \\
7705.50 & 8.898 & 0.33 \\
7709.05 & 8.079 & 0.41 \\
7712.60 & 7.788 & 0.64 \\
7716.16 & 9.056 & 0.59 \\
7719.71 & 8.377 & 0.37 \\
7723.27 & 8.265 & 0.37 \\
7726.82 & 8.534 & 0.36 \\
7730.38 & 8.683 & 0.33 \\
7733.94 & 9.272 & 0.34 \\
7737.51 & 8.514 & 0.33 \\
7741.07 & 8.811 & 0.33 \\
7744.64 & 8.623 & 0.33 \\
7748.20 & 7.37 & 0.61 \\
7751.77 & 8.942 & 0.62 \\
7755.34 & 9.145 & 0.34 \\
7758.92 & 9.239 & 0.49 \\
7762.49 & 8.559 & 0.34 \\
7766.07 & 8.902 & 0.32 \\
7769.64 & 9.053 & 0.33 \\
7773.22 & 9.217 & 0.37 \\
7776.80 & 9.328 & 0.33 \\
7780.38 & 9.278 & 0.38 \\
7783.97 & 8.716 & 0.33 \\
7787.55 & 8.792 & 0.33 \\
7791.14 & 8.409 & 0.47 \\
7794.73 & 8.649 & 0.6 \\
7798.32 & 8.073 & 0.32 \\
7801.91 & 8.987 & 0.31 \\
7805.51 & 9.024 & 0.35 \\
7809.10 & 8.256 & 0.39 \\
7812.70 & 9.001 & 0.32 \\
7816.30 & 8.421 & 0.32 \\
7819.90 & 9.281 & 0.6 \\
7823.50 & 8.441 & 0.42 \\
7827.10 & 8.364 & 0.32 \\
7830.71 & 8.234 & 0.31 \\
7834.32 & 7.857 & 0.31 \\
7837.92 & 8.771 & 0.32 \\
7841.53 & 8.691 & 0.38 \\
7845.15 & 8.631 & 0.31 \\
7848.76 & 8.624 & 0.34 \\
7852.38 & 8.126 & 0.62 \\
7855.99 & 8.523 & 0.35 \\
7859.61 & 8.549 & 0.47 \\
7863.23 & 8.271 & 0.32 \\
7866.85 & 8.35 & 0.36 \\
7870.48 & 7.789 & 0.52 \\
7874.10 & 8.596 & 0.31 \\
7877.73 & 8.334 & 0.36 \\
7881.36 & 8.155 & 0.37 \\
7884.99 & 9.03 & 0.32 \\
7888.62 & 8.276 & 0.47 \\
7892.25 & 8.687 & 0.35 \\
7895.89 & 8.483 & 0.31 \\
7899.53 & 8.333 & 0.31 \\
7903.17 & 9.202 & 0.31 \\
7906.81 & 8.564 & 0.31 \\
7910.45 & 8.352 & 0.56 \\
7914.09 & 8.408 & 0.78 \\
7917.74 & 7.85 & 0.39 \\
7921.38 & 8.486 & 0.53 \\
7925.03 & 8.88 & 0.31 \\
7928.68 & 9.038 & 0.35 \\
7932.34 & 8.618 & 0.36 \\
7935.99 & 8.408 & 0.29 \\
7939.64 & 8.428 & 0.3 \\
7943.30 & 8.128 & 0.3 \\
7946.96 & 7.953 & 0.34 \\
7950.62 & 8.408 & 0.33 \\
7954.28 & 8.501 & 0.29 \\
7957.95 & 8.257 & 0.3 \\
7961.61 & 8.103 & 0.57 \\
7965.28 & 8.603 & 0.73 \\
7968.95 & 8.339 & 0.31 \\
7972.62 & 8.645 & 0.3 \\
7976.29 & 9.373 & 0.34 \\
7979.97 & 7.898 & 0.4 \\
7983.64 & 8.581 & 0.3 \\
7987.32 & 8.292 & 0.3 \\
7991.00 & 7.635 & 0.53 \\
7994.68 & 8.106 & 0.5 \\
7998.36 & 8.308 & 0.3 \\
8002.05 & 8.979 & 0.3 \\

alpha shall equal -0.4 angstrom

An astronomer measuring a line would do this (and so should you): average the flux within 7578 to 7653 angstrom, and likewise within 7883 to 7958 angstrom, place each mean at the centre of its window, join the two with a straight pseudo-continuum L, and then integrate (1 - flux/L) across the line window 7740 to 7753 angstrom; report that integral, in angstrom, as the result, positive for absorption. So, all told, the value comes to 0.3 angstrom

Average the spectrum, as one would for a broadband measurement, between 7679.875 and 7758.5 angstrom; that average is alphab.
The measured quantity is 8.58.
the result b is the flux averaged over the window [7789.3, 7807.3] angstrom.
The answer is 8.63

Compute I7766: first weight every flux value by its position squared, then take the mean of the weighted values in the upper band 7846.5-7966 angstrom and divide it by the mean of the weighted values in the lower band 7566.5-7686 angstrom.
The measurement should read 1.04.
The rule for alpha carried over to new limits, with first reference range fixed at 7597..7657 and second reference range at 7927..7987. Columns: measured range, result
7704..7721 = 0.2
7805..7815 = -0.2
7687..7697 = 0.0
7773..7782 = -0.8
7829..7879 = 0.6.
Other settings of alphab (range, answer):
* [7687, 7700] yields 8.31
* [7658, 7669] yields 8.26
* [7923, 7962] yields 8.44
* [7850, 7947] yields 8.45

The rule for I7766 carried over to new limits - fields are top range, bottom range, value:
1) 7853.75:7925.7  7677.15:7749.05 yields 1.03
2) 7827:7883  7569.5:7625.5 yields 1.02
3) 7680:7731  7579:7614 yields 1.02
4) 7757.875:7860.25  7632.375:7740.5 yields 1.05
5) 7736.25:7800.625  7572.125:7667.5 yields 1.06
